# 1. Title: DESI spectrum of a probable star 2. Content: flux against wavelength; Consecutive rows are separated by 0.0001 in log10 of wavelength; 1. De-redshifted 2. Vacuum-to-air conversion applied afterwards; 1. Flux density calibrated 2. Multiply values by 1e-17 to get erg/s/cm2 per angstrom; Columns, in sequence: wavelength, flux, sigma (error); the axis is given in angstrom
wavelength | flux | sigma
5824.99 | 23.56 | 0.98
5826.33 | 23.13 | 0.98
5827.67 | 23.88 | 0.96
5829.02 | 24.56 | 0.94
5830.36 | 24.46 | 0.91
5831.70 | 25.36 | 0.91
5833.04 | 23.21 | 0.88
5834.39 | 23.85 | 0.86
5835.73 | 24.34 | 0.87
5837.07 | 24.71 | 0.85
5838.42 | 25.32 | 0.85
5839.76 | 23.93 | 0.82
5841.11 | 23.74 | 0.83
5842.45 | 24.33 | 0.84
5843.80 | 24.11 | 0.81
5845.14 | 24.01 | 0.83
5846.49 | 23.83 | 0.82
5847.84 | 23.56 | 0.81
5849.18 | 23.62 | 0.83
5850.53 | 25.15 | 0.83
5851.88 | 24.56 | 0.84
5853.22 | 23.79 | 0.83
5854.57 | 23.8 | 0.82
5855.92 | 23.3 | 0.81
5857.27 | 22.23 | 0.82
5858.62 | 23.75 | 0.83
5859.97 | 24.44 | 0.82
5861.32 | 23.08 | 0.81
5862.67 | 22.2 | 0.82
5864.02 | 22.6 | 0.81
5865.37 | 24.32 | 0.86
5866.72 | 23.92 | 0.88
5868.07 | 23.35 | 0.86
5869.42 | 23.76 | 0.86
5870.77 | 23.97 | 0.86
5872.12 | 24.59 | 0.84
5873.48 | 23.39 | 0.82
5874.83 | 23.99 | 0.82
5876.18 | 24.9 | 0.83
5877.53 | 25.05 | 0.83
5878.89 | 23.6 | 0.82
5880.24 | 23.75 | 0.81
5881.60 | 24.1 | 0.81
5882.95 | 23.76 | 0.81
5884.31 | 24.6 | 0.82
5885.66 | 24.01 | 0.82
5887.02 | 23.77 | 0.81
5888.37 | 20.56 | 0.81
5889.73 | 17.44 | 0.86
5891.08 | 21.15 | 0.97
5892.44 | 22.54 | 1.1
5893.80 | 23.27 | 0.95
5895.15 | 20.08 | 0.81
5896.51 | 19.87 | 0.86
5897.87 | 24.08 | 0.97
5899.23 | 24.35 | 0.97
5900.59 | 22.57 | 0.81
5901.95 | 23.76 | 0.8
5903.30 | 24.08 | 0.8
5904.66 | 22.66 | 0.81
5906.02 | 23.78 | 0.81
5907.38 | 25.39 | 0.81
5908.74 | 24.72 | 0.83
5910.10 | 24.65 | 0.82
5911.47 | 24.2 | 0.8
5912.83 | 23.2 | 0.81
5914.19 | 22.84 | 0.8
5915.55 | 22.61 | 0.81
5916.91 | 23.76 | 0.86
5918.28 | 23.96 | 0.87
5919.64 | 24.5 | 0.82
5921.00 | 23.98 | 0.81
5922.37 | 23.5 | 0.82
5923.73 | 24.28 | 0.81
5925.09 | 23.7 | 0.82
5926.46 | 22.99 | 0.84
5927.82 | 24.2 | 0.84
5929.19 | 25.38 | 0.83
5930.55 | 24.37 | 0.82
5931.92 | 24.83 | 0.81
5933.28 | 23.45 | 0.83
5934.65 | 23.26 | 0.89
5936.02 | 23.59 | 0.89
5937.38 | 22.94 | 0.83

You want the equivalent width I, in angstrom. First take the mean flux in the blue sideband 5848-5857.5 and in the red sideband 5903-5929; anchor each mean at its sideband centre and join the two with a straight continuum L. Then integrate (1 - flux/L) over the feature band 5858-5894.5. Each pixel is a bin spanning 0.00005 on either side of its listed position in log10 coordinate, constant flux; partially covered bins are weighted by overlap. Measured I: 0.8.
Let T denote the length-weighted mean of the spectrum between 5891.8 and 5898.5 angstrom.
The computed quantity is 21.9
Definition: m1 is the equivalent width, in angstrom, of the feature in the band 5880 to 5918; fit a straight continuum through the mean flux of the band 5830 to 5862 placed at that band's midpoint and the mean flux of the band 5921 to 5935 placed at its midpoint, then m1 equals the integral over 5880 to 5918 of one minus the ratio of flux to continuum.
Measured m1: 1.51 angstrom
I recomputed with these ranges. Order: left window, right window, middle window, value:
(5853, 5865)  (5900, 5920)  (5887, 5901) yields 1.1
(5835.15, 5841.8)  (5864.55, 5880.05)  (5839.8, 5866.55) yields 0.6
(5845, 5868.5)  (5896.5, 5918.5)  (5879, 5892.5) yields 0.6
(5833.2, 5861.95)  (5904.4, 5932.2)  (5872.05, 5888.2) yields 0.0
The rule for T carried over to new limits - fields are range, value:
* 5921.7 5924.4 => 23.9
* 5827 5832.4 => 24.6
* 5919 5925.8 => 24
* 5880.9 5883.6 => 23.9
